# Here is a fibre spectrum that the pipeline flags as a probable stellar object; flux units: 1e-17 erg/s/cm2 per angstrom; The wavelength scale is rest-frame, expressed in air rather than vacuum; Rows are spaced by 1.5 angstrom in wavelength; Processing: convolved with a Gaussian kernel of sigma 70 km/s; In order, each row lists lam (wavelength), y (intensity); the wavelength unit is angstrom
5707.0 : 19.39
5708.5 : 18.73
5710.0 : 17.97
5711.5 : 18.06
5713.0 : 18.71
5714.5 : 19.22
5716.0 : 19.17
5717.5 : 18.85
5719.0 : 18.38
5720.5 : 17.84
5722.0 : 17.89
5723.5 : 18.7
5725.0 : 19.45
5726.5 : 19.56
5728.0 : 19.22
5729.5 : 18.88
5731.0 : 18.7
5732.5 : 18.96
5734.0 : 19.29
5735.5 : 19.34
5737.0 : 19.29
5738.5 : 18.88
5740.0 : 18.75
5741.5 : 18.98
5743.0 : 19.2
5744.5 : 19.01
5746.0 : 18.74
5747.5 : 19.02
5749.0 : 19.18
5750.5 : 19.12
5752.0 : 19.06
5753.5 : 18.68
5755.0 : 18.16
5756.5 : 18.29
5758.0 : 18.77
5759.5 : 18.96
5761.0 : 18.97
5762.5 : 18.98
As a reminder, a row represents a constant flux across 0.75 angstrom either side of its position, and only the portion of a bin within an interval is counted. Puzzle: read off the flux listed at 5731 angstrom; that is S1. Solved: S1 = 18.7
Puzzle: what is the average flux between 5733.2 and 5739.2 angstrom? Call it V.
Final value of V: 19.2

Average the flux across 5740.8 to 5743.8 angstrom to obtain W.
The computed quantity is 19.1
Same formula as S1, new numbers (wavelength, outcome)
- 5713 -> 18.71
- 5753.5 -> 18.68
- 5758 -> 18.77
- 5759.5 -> 18.96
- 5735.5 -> 19.34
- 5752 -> 19.06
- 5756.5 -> 18.29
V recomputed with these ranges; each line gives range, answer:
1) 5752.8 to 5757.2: 18.4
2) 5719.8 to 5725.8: 18.5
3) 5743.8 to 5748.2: 18.9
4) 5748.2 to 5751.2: 19.1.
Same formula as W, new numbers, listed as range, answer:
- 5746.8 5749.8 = 19.1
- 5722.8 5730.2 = 19.2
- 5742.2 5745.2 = 19.1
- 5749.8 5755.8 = 18.7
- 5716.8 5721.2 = 18.4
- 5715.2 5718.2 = 19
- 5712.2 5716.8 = 19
